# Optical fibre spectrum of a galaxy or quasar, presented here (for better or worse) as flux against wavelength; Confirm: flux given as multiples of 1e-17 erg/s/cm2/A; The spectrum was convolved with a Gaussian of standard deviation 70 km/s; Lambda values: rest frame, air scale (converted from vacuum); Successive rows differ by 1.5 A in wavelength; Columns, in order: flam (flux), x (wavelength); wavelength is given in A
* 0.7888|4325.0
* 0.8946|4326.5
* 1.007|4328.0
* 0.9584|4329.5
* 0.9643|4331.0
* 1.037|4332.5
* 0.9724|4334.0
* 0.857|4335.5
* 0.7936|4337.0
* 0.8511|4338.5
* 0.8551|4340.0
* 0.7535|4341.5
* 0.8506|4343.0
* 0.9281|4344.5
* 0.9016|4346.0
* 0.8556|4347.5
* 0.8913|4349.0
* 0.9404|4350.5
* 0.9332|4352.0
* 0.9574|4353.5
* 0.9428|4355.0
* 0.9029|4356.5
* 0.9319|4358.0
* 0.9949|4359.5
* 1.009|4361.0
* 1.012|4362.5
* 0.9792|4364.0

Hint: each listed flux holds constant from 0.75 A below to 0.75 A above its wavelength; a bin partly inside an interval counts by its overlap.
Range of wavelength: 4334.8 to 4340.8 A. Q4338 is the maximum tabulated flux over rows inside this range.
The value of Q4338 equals 0.857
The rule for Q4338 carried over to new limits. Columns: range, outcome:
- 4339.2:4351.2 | 0.9404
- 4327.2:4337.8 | 1.037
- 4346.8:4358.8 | 0.9574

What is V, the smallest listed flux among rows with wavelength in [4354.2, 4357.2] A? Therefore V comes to 0.9029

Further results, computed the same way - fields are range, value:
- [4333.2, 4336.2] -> 0.857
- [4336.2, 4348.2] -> 0.7535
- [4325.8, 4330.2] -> 0.8946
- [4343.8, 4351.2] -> 0.8556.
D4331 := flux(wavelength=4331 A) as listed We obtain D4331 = 0.9643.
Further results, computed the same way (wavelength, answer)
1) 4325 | 0.7888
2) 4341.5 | 0.7535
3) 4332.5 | 1.037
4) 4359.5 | 0.9949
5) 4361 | 1.009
